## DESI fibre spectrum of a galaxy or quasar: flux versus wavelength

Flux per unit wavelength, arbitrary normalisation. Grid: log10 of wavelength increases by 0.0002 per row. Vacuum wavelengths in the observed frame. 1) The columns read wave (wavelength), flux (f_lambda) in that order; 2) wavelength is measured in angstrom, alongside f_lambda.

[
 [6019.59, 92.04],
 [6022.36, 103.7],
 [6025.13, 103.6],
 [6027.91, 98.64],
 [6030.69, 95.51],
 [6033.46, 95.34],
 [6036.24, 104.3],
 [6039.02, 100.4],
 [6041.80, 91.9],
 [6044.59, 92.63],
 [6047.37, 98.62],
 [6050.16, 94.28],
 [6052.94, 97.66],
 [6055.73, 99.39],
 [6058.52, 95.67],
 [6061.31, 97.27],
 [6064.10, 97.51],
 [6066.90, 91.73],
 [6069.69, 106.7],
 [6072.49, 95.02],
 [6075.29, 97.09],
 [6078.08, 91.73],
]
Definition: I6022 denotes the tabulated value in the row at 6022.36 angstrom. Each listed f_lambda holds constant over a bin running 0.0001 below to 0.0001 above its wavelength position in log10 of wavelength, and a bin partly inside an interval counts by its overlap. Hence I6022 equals 103.7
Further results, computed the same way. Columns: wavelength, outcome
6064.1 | 97.51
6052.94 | 97.66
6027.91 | 98.64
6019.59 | 92.04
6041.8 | 91.9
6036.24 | 104.3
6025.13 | 103.6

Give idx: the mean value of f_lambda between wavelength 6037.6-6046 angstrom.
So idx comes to 95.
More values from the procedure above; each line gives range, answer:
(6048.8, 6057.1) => 97.2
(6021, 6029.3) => 102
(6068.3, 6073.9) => 101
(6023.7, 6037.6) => 99.5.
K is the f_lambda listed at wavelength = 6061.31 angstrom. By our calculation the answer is 97.27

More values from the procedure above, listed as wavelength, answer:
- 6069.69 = 106.7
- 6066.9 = 91.73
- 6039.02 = 100.4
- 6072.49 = 95.02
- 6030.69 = 95.51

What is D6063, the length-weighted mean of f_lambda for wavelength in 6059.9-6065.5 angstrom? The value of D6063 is 97.4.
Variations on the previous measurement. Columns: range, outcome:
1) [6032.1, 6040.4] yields 100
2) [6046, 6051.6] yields 96.5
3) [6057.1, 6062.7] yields 96.5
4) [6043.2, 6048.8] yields 95.6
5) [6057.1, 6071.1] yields 97.7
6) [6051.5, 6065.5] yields 97.5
